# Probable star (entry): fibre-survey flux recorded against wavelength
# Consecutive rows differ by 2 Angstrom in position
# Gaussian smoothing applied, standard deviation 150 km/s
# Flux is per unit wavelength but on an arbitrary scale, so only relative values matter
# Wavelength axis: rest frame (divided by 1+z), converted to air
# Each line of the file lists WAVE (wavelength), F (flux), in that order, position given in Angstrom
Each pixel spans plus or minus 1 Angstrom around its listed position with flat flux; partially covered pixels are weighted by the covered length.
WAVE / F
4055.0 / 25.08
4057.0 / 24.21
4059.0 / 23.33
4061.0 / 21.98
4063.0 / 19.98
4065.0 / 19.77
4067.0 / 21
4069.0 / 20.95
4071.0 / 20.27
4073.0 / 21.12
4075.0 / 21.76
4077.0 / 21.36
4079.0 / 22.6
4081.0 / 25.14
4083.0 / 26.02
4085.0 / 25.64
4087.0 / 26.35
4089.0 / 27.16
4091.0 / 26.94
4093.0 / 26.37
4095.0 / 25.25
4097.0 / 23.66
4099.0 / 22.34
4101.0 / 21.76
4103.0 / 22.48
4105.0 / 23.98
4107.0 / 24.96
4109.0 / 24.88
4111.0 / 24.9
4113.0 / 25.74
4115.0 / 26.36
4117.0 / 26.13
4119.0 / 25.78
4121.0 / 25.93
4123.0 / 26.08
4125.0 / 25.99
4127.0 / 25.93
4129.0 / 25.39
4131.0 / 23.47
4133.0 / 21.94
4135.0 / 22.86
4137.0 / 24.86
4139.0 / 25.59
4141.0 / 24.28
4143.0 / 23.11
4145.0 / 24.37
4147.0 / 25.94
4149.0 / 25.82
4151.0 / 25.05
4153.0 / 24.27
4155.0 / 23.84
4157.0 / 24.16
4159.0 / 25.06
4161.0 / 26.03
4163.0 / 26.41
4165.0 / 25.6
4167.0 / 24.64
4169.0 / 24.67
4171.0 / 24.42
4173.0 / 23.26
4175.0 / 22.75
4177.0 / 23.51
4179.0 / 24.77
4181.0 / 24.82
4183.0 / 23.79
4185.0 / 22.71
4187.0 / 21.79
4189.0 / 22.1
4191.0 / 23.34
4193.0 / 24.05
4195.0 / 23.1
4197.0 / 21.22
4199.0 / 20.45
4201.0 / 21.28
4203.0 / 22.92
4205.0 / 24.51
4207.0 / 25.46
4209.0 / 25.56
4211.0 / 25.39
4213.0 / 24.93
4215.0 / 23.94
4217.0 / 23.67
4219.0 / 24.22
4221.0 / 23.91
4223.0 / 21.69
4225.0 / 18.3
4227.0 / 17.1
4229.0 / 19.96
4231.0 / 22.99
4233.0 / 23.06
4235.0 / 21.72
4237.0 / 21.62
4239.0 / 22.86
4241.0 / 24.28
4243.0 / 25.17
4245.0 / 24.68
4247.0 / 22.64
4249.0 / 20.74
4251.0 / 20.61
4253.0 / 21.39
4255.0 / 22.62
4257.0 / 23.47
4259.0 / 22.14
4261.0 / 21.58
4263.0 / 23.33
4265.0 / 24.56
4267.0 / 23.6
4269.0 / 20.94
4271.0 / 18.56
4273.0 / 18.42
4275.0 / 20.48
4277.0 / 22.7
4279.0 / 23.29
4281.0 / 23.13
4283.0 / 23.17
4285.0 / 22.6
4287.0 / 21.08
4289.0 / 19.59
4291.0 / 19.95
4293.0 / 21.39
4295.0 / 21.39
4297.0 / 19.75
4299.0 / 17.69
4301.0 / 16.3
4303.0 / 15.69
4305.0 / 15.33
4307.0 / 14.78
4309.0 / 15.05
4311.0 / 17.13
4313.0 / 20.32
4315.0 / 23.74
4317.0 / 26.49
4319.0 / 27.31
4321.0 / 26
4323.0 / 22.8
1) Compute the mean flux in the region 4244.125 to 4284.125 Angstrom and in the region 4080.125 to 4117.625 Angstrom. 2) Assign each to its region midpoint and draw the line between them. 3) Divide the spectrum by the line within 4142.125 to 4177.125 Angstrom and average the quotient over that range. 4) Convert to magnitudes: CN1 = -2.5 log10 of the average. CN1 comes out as -0.03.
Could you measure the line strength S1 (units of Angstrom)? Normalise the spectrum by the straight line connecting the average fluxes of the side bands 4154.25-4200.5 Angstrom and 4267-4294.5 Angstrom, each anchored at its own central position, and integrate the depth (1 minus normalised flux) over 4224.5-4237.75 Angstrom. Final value 1.0 Angstrom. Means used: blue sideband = 23.7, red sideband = 21.3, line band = 20.8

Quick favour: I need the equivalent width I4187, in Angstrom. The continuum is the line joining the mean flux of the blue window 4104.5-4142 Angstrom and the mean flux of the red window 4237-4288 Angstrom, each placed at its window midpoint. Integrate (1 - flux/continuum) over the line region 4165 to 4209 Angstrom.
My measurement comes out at 0.67 Angstrom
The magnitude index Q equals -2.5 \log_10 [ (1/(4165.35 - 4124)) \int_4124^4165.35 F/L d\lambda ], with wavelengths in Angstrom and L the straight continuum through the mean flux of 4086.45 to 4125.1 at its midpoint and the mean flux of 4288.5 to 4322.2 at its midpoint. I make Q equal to -0.03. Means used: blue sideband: 25.1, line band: 24.7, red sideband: 19.9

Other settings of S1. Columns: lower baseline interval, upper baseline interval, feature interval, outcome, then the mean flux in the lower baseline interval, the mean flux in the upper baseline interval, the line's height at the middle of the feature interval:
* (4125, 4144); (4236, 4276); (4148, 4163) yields -0.7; 24.3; 22.2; 23.9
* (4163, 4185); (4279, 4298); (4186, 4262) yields 1.2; 24.3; 21.4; 23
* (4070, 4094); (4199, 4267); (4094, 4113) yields 0.1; 24.2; 22.8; 24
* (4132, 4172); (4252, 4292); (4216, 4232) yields 1.0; 24.6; 21.8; 23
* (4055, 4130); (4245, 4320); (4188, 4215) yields -1.4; 24.1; 20.9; 22.3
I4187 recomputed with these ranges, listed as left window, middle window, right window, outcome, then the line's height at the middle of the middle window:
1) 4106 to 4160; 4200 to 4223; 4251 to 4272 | -0.8 Angstrom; 23.2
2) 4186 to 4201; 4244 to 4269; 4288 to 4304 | -2.9 Angstrom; 20.2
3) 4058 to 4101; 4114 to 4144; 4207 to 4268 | -2.4 Angstrom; 23.1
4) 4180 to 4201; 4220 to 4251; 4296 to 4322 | -0.7 Angstrom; 21.5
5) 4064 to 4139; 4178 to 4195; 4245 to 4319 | -0.6 Angstrom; 22.6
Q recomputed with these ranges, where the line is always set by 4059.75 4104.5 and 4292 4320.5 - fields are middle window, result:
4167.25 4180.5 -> -0.108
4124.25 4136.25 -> -0.085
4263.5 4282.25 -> -0.088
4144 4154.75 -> -0.134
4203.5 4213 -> -0.185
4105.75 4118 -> -0.124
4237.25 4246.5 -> -0.163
